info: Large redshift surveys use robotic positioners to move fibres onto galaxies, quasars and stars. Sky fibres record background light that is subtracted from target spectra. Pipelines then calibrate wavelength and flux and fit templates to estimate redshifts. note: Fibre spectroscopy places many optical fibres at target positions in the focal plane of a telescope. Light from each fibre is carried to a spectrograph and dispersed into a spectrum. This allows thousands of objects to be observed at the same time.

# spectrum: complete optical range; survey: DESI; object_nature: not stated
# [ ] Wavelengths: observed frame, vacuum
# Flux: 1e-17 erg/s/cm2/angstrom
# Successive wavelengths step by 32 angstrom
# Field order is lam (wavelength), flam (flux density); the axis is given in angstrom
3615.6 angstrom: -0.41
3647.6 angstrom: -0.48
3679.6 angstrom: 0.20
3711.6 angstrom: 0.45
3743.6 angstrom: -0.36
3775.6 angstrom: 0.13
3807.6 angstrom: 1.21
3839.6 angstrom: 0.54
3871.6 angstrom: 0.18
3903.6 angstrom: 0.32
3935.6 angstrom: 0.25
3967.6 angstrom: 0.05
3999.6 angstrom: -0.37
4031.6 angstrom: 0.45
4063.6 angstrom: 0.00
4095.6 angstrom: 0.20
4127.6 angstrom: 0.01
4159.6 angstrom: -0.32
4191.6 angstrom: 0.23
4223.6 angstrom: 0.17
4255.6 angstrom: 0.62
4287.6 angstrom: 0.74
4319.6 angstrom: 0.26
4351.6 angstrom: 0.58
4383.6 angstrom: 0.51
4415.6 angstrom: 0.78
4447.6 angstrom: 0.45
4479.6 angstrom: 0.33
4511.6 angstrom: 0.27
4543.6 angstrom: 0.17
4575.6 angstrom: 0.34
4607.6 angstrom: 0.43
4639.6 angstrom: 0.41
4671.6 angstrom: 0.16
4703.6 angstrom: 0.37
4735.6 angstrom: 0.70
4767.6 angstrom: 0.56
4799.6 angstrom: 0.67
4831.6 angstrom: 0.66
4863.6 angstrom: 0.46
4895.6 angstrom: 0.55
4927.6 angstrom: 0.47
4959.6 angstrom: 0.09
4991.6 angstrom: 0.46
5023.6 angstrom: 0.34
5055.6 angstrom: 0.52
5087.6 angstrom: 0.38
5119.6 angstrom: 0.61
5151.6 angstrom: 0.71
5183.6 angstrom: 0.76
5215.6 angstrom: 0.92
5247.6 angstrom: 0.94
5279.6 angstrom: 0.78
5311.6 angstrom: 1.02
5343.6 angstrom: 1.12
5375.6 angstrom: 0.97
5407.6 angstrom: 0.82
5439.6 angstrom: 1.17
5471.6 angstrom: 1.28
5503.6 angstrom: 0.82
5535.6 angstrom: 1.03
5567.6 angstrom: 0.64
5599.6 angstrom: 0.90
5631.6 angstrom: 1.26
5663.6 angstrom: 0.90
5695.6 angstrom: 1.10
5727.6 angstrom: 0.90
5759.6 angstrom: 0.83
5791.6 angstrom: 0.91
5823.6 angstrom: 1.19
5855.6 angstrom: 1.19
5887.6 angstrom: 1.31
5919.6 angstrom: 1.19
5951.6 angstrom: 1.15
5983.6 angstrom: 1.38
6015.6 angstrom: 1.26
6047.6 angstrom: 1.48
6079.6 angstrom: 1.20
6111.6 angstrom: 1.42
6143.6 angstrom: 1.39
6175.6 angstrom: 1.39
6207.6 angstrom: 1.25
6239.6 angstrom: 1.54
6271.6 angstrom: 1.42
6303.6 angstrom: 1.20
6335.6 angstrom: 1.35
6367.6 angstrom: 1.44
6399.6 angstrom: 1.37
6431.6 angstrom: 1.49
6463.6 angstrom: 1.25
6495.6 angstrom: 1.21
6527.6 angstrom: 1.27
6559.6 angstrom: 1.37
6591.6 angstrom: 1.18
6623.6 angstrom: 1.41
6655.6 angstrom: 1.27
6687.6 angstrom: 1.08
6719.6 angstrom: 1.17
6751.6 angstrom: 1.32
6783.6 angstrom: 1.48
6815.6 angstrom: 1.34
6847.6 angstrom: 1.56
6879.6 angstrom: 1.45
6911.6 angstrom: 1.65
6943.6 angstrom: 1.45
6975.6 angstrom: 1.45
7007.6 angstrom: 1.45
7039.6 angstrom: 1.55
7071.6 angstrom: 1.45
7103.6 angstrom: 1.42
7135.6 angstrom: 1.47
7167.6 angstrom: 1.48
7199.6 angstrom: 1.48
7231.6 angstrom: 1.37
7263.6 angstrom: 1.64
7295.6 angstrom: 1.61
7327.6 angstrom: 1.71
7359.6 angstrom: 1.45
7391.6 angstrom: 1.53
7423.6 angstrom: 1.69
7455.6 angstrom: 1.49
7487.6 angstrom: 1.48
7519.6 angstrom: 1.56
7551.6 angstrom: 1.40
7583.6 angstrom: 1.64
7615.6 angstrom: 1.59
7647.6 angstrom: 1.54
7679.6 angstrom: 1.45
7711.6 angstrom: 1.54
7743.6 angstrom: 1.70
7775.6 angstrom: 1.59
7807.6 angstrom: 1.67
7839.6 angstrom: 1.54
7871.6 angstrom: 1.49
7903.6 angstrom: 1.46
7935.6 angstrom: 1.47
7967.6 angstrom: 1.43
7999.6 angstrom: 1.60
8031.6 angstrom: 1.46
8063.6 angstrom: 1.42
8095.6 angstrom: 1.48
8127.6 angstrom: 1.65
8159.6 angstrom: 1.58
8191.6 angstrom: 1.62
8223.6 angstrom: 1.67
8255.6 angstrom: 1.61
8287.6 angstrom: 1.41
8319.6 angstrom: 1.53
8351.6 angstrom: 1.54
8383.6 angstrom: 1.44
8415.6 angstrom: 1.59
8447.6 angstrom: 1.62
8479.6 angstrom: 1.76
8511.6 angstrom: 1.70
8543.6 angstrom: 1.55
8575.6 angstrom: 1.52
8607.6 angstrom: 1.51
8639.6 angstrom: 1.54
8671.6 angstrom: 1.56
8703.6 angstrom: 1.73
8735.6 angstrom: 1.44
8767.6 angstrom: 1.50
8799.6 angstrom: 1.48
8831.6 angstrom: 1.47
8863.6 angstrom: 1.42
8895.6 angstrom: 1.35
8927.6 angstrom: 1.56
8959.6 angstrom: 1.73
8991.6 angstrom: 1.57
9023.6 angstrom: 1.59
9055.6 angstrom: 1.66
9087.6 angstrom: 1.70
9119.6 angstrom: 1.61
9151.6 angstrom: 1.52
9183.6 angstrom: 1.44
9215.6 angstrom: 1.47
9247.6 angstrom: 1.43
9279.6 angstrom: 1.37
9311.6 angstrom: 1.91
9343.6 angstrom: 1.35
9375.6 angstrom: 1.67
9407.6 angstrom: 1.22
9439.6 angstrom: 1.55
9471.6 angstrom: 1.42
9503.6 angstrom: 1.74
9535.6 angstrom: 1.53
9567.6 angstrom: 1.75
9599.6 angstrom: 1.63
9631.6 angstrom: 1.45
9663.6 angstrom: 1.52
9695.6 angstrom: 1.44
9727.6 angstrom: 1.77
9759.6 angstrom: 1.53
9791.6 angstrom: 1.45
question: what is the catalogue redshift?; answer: 0.293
